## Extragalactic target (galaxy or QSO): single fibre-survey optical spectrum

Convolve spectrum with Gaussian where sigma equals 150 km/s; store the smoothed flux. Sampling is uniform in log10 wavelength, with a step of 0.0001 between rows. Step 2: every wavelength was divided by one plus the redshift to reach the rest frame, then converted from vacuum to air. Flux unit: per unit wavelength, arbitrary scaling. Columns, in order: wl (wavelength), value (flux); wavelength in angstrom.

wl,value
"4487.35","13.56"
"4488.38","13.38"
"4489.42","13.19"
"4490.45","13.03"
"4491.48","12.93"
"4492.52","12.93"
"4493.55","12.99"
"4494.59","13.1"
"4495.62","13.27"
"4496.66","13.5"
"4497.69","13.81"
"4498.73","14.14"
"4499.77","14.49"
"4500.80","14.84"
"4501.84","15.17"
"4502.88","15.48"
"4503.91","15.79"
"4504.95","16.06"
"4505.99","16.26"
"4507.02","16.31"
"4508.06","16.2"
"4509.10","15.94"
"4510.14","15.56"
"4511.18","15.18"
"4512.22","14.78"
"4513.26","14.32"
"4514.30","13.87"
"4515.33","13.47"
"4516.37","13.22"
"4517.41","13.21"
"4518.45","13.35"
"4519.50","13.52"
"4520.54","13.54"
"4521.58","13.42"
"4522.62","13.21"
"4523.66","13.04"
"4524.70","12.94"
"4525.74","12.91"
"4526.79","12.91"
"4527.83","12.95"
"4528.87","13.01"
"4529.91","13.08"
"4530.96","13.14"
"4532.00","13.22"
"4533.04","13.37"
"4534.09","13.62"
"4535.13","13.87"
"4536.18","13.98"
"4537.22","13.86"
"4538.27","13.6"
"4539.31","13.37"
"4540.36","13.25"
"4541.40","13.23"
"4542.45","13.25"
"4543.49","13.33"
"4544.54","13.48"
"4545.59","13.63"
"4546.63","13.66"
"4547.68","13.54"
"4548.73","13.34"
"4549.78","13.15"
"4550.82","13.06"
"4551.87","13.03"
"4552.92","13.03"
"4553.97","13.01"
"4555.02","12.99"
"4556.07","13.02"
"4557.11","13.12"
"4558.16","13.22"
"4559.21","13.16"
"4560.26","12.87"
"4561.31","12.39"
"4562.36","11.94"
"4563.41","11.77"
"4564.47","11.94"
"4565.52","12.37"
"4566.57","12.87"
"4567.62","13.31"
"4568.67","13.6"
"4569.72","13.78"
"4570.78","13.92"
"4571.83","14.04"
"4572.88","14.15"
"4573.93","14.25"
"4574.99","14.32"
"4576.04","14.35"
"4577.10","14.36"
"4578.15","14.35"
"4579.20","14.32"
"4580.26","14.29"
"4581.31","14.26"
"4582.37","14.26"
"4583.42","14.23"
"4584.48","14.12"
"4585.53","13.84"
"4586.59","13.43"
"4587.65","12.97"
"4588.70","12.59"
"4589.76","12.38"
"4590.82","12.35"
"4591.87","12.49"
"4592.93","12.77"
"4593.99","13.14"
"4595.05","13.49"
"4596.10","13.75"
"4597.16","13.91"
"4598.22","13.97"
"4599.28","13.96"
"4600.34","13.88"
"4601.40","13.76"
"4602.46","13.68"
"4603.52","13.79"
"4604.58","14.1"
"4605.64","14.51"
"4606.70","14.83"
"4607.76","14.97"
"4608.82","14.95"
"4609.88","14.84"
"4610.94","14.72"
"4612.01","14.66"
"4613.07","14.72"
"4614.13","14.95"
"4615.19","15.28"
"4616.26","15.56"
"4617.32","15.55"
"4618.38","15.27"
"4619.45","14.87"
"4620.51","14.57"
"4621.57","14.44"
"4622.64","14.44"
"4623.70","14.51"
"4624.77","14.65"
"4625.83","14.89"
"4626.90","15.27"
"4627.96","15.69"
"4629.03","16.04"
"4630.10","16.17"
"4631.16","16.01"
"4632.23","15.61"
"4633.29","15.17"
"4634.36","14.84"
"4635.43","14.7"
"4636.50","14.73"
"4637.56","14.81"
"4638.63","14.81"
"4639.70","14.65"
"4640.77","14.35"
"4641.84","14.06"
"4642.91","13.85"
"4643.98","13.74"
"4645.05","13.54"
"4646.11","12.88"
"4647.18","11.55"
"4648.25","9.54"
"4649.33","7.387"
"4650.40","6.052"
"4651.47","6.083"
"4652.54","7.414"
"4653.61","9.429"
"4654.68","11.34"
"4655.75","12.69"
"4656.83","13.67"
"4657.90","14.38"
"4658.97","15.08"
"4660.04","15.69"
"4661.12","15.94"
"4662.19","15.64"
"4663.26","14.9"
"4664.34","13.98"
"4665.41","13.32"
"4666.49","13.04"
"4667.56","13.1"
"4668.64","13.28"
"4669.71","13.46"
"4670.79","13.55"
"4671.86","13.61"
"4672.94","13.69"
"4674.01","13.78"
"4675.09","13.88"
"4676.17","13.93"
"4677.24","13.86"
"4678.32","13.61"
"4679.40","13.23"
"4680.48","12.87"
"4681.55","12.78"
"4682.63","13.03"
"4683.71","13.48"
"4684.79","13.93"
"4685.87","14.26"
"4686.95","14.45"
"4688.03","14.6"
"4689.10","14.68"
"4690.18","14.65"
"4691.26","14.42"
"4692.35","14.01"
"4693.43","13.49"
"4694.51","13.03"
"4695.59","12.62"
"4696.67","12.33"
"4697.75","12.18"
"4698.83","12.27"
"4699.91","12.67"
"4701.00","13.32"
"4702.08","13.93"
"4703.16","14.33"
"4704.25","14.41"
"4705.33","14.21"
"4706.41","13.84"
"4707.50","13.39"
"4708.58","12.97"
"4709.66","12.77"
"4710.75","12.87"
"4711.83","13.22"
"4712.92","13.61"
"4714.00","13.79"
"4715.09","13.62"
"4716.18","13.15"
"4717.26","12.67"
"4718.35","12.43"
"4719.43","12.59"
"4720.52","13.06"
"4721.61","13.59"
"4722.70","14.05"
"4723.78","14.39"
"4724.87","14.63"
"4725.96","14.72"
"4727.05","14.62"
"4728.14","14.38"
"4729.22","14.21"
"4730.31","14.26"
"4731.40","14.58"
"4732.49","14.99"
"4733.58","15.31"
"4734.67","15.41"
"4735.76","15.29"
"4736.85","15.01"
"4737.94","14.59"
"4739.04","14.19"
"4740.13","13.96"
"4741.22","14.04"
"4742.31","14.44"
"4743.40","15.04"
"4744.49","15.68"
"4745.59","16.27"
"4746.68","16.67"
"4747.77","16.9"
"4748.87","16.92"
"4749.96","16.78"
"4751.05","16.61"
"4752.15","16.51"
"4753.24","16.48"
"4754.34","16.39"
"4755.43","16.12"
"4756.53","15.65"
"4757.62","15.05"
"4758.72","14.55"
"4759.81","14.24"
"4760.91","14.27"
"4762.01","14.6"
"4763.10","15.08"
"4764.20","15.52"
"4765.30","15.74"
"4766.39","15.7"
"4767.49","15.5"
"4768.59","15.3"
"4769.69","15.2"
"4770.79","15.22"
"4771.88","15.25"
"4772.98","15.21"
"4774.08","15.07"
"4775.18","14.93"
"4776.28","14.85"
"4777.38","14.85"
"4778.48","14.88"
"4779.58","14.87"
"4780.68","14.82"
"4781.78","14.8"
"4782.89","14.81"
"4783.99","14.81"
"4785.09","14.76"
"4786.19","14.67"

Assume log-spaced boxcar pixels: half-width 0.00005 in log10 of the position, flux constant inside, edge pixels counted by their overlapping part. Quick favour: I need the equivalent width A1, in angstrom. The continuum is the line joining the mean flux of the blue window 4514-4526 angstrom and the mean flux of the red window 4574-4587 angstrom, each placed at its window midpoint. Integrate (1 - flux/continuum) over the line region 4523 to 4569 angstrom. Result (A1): 1.9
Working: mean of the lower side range 13.3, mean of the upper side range 14.2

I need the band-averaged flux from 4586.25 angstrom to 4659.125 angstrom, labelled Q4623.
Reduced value 13.7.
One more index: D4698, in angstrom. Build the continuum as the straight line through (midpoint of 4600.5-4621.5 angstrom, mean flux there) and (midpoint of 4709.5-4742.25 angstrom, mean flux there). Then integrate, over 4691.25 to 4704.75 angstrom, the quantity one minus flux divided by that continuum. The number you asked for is 0.9 angstrom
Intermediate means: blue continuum 14.7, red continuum 14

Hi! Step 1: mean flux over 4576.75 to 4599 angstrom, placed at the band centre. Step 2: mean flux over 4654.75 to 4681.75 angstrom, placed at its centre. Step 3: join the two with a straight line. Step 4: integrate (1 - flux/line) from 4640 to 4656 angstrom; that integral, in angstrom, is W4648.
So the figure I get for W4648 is 3.3 angstrom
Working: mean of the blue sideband 13.6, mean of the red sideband 13.8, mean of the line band 11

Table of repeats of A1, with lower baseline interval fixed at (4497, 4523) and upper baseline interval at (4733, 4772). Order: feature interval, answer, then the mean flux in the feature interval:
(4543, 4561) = 1.9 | 13.2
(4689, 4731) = 4.7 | 13.6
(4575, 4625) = 2.6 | 14.2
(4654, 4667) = 0.9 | 14.1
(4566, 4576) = 0.7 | 13.8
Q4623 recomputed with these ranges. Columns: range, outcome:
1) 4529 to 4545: 13.4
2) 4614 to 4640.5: 15.1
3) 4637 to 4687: 13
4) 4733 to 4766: 15.4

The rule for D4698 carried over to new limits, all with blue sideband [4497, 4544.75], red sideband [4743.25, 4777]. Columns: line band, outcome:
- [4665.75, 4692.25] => 2.4 angstrom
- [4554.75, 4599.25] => 3.0 angstrom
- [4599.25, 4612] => 0.2 angstrom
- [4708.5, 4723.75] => 2.1 angstrom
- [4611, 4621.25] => -0.3 angstrom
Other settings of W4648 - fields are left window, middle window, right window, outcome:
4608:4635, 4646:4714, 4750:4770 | 9.9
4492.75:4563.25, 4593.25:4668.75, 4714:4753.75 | 2.1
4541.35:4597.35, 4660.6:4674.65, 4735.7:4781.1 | 0.4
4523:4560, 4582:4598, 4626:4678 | 0.0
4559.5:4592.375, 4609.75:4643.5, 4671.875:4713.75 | -3.7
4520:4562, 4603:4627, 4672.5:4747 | -2.2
